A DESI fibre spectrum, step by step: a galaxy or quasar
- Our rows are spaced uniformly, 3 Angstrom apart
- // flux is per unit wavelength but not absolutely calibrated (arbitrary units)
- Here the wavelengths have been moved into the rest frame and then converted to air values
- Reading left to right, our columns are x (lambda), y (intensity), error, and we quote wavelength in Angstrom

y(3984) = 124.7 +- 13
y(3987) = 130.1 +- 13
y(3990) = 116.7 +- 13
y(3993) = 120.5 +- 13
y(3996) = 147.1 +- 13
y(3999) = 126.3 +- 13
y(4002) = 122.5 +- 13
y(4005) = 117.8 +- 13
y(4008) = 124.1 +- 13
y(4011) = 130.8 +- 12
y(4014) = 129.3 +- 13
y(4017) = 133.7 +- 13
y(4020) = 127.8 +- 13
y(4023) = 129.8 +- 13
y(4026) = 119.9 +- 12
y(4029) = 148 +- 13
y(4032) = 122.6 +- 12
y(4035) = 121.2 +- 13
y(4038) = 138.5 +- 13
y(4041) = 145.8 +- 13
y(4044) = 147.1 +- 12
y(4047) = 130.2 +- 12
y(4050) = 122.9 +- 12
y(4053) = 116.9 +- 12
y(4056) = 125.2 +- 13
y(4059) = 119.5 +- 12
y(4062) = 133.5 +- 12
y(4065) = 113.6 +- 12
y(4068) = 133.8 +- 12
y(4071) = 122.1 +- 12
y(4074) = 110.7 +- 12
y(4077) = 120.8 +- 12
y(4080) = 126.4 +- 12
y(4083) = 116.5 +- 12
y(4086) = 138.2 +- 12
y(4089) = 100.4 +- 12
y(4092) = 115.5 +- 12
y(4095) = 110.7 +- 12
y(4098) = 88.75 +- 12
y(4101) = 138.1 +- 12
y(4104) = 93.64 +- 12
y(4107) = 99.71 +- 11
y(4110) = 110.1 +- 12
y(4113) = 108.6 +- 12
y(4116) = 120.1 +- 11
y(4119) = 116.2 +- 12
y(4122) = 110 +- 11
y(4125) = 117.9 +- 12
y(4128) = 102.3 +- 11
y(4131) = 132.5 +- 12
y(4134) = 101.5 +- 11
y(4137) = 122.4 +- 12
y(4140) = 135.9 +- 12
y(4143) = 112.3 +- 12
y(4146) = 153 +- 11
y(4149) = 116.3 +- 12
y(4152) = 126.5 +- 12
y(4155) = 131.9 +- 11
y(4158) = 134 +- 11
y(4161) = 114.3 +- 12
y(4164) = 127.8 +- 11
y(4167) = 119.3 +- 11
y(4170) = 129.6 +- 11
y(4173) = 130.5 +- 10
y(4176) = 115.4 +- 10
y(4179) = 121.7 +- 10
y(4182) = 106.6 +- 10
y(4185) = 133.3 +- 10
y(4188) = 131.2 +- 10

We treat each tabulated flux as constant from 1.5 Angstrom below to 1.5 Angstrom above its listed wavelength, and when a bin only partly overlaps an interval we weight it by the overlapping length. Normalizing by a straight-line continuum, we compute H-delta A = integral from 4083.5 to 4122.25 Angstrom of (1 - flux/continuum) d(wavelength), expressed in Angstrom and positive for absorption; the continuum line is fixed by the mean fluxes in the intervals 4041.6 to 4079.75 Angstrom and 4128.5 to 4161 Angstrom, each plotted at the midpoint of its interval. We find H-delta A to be 4.2 Angstrom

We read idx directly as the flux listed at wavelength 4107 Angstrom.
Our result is 99.71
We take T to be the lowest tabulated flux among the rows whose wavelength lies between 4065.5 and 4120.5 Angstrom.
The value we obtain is 88.75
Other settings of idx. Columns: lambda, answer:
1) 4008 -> 124.1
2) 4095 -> 110.7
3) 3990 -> 116.7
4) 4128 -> 102.3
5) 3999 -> 126.3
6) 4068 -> 133.8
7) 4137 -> 122.4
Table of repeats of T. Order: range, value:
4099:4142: 93.64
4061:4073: 113.6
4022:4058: 116.9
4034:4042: 121.2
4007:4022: 124.1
